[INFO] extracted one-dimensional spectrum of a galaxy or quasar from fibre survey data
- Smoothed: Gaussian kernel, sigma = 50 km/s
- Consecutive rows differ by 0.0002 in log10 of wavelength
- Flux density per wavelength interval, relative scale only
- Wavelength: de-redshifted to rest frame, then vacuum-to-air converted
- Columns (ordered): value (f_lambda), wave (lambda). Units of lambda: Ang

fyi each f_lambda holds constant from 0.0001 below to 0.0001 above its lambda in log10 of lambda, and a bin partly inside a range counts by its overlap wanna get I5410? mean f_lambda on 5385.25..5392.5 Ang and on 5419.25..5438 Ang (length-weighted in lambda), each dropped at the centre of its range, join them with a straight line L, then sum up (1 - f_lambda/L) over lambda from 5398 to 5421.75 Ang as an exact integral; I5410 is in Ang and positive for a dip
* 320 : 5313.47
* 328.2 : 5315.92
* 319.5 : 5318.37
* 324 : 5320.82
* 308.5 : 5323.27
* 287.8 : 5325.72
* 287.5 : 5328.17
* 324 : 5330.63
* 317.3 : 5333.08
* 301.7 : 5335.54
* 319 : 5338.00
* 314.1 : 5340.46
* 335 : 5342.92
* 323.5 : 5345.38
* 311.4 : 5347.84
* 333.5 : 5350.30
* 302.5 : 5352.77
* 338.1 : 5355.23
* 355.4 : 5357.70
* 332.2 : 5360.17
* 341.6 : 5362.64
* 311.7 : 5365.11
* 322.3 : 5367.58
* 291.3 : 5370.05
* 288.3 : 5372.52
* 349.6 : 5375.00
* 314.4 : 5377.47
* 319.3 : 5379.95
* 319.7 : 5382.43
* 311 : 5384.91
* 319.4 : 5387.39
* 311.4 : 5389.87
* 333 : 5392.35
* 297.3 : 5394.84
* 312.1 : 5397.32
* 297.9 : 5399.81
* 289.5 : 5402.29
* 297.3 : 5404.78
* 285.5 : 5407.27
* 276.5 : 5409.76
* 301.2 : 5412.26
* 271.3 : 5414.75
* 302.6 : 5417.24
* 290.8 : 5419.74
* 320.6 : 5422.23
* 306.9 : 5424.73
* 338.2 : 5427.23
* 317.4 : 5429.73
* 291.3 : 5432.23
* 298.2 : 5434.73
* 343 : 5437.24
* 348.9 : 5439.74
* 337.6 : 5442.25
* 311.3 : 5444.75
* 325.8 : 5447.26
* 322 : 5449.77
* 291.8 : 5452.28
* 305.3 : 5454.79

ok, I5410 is 1.8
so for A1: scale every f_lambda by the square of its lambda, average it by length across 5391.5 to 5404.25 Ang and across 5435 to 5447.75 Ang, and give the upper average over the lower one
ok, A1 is 1.10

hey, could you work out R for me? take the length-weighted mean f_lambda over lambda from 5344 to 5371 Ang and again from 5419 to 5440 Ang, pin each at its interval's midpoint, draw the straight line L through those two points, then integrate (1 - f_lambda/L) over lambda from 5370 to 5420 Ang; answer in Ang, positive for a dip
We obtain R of 2.50 Ang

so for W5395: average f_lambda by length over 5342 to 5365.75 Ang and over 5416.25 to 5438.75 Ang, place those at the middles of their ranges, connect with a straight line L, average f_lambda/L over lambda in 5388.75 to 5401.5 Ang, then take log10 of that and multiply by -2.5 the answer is 0.03 mag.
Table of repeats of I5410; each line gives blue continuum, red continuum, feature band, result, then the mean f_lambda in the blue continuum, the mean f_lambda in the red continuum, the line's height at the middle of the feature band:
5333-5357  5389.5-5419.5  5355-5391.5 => -1.4 Ang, 320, 297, 309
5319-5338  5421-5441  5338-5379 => -1.4 Ang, 308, 320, 312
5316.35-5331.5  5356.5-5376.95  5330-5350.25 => -0.3 Ang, 309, 324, 315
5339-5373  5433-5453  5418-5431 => 0.3 Ang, 322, 322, 322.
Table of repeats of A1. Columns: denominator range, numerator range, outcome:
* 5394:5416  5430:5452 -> 1.11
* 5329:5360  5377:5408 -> 0.97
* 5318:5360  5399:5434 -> 0.97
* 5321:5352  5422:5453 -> 1.06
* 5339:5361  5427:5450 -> 1.02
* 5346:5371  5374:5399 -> 0.99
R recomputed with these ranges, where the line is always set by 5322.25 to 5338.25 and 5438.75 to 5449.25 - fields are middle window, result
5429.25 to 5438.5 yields 0.44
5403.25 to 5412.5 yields 0.95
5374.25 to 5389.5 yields -0.20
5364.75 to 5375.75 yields 0.11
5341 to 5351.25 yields -0.52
